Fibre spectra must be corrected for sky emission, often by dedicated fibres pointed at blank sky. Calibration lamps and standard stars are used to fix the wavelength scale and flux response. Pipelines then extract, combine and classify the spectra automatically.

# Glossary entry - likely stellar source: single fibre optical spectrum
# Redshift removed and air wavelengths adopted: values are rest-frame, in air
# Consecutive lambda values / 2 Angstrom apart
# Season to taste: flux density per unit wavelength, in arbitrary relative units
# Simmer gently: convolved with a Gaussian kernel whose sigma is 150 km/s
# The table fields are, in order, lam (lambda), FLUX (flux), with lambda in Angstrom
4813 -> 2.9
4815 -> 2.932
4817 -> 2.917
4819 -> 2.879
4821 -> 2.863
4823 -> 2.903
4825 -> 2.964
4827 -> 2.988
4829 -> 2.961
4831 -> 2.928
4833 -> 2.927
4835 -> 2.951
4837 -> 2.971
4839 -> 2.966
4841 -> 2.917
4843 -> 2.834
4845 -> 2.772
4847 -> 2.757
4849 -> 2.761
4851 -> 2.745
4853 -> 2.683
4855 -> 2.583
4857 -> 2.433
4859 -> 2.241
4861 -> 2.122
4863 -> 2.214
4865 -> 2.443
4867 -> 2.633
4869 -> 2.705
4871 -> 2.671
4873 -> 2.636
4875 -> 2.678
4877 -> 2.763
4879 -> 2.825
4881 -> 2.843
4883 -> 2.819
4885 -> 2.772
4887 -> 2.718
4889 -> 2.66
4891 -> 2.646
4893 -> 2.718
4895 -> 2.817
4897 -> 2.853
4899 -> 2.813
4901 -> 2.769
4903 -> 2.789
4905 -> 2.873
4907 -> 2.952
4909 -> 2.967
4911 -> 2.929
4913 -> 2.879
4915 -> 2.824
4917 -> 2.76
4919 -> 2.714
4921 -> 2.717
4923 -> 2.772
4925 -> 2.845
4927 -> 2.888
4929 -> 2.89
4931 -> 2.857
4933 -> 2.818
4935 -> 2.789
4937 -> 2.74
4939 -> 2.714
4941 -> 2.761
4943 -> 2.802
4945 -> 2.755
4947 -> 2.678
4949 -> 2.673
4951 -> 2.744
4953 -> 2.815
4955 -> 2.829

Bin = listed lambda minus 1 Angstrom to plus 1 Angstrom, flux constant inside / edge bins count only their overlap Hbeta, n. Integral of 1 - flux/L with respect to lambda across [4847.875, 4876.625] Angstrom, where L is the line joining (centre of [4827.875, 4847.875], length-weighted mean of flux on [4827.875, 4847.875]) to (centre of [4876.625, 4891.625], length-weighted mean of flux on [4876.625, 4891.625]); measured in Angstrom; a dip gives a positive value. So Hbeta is 2.85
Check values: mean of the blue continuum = 2.9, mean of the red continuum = 2.76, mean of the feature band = 2.54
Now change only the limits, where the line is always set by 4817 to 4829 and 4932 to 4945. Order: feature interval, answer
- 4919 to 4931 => -0.1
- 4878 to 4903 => 0.5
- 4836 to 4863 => 2.1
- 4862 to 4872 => 1.2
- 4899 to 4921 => -0.2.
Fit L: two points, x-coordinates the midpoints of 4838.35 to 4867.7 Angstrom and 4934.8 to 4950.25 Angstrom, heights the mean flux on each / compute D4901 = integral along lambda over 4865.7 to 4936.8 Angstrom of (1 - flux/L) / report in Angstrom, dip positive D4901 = -3.0 Angstrom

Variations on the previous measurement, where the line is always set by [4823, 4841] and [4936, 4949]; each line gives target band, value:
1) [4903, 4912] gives -0.4 Angstrom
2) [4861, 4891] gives 2.2 Angstrom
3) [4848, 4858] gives 0.9 Angstrom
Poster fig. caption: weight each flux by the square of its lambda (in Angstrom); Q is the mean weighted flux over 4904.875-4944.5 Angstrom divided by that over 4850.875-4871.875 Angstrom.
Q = 1.16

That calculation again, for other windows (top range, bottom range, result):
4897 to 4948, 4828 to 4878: 1.08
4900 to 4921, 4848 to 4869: 1.16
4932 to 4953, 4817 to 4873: 1.05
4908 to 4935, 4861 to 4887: 1.09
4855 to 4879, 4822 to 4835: 0.87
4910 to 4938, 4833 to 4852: 1.02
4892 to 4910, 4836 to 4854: 1.03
